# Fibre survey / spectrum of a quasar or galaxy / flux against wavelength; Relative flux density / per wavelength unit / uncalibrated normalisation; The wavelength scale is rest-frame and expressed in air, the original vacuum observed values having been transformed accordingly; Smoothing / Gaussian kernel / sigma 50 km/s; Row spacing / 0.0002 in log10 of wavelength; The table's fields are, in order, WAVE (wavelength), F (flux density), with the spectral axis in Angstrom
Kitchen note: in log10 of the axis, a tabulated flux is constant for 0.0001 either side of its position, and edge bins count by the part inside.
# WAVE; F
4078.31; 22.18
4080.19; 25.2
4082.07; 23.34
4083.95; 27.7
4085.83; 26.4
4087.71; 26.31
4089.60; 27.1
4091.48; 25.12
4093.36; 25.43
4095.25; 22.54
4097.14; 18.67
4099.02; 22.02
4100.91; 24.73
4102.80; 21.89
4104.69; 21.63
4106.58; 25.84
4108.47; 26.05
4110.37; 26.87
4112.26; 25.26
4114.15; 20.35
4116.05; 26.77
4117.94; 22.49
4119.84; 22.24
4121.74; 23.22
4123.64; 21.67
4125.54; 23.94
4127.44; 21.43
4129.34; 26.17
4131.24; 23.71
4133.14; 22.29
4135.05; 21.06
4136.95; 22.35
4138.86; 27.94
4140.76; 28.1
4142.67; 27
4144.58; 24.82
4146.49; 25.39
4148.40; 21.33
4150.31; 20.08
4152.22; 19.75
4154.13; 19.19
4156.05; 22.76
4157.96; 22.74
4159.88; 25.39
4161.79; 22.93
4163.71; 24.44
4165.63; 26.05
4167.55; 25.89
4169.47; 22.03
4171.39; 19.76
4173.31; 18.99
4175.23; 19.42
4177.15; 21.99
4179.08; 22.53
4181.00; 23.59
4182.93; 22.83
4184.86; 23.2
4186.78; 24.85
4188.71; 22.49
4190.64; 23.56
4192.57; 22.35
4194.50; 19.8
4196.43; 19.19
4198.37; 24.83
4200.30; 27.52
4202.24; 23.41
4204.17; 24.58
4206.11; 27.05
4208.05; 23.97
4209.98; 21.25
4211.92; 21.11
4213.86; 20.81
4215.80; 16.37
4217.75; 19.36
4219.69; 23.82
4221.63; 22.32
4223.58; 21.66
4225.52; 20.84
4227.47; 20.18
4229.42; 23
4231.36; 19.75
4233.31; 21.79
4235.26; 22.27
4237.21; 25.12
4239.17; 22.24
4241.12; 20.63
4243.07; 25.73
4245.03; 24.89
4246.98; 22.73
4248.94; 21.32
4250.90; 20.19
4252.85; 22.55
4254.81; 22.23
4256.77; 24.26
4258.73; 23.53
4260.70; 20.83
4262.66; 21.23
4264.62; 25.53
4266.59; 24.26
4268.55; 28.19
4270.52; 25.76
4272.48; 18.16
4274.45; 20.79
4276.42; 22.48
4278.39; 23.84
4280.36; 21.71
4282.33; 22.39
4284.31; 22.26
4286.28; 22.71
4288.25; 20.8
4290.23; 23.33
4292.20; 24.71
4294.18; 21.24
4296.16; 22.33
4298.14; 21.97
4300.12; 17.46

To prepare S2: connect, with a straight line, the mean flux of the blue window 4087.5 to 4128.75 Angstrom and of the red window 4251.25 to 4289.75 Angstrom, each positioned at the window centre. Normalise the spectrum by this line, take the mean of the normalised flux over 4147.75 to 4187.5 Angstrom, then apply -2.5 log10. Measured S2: 0.05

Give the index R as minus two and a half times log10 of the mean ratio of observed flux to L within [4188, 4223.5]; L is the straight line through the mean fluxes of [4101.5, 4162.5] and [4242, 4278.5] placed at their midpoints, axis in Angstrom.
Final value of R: 0.04 mag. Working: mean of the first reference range 23.5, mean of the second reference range 23.1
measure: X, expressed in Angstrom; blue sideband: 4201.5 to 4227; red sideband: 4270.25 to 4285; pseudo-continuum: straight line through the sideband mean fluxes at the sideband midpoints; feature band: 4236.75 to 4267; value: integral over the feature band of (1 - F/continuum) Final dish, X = -1.2 Angstrom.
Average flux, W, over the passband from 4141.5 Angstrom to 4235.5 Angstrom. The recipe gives 22.5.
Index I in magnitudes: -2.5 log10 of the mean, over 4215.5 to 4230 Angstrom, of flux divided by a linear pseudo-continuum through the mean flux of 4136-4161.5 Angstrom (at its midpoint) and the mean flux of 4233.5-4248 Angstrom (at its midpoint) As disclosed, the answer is 0.11 mag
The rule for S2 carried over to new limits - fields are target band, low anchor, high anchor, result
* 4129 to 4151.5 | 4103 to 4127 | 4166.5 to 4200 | -0.04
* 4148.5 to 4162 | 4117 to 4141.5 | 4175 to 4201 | 0.07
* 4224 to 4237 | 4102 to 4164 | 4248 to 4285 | 0.07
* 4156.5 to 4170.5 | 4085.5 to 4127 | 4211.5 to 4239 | -0.07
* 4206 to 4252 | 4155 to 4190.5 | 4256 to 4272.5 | 0.07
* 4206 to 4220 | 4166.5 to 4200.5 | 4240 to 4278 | 0.06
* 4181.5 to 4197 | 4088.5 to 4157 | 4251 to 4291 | 0.04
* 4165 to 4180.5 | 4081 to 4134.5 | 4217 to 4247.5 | 0.05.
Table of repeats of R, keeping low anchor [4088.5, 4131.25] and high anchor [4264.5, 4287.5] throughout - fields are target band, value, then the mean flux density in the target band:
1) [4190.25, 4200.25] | 0.05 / 22.4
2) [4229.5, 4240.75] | 0.05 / 22.2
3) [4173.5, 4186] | 0.06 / 22.1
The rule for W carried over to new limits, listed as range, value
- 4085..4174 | 23.6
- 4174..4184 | 22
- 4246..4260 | 22.4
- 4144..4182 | 22.4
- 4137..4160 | 23.6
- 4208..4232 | 21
